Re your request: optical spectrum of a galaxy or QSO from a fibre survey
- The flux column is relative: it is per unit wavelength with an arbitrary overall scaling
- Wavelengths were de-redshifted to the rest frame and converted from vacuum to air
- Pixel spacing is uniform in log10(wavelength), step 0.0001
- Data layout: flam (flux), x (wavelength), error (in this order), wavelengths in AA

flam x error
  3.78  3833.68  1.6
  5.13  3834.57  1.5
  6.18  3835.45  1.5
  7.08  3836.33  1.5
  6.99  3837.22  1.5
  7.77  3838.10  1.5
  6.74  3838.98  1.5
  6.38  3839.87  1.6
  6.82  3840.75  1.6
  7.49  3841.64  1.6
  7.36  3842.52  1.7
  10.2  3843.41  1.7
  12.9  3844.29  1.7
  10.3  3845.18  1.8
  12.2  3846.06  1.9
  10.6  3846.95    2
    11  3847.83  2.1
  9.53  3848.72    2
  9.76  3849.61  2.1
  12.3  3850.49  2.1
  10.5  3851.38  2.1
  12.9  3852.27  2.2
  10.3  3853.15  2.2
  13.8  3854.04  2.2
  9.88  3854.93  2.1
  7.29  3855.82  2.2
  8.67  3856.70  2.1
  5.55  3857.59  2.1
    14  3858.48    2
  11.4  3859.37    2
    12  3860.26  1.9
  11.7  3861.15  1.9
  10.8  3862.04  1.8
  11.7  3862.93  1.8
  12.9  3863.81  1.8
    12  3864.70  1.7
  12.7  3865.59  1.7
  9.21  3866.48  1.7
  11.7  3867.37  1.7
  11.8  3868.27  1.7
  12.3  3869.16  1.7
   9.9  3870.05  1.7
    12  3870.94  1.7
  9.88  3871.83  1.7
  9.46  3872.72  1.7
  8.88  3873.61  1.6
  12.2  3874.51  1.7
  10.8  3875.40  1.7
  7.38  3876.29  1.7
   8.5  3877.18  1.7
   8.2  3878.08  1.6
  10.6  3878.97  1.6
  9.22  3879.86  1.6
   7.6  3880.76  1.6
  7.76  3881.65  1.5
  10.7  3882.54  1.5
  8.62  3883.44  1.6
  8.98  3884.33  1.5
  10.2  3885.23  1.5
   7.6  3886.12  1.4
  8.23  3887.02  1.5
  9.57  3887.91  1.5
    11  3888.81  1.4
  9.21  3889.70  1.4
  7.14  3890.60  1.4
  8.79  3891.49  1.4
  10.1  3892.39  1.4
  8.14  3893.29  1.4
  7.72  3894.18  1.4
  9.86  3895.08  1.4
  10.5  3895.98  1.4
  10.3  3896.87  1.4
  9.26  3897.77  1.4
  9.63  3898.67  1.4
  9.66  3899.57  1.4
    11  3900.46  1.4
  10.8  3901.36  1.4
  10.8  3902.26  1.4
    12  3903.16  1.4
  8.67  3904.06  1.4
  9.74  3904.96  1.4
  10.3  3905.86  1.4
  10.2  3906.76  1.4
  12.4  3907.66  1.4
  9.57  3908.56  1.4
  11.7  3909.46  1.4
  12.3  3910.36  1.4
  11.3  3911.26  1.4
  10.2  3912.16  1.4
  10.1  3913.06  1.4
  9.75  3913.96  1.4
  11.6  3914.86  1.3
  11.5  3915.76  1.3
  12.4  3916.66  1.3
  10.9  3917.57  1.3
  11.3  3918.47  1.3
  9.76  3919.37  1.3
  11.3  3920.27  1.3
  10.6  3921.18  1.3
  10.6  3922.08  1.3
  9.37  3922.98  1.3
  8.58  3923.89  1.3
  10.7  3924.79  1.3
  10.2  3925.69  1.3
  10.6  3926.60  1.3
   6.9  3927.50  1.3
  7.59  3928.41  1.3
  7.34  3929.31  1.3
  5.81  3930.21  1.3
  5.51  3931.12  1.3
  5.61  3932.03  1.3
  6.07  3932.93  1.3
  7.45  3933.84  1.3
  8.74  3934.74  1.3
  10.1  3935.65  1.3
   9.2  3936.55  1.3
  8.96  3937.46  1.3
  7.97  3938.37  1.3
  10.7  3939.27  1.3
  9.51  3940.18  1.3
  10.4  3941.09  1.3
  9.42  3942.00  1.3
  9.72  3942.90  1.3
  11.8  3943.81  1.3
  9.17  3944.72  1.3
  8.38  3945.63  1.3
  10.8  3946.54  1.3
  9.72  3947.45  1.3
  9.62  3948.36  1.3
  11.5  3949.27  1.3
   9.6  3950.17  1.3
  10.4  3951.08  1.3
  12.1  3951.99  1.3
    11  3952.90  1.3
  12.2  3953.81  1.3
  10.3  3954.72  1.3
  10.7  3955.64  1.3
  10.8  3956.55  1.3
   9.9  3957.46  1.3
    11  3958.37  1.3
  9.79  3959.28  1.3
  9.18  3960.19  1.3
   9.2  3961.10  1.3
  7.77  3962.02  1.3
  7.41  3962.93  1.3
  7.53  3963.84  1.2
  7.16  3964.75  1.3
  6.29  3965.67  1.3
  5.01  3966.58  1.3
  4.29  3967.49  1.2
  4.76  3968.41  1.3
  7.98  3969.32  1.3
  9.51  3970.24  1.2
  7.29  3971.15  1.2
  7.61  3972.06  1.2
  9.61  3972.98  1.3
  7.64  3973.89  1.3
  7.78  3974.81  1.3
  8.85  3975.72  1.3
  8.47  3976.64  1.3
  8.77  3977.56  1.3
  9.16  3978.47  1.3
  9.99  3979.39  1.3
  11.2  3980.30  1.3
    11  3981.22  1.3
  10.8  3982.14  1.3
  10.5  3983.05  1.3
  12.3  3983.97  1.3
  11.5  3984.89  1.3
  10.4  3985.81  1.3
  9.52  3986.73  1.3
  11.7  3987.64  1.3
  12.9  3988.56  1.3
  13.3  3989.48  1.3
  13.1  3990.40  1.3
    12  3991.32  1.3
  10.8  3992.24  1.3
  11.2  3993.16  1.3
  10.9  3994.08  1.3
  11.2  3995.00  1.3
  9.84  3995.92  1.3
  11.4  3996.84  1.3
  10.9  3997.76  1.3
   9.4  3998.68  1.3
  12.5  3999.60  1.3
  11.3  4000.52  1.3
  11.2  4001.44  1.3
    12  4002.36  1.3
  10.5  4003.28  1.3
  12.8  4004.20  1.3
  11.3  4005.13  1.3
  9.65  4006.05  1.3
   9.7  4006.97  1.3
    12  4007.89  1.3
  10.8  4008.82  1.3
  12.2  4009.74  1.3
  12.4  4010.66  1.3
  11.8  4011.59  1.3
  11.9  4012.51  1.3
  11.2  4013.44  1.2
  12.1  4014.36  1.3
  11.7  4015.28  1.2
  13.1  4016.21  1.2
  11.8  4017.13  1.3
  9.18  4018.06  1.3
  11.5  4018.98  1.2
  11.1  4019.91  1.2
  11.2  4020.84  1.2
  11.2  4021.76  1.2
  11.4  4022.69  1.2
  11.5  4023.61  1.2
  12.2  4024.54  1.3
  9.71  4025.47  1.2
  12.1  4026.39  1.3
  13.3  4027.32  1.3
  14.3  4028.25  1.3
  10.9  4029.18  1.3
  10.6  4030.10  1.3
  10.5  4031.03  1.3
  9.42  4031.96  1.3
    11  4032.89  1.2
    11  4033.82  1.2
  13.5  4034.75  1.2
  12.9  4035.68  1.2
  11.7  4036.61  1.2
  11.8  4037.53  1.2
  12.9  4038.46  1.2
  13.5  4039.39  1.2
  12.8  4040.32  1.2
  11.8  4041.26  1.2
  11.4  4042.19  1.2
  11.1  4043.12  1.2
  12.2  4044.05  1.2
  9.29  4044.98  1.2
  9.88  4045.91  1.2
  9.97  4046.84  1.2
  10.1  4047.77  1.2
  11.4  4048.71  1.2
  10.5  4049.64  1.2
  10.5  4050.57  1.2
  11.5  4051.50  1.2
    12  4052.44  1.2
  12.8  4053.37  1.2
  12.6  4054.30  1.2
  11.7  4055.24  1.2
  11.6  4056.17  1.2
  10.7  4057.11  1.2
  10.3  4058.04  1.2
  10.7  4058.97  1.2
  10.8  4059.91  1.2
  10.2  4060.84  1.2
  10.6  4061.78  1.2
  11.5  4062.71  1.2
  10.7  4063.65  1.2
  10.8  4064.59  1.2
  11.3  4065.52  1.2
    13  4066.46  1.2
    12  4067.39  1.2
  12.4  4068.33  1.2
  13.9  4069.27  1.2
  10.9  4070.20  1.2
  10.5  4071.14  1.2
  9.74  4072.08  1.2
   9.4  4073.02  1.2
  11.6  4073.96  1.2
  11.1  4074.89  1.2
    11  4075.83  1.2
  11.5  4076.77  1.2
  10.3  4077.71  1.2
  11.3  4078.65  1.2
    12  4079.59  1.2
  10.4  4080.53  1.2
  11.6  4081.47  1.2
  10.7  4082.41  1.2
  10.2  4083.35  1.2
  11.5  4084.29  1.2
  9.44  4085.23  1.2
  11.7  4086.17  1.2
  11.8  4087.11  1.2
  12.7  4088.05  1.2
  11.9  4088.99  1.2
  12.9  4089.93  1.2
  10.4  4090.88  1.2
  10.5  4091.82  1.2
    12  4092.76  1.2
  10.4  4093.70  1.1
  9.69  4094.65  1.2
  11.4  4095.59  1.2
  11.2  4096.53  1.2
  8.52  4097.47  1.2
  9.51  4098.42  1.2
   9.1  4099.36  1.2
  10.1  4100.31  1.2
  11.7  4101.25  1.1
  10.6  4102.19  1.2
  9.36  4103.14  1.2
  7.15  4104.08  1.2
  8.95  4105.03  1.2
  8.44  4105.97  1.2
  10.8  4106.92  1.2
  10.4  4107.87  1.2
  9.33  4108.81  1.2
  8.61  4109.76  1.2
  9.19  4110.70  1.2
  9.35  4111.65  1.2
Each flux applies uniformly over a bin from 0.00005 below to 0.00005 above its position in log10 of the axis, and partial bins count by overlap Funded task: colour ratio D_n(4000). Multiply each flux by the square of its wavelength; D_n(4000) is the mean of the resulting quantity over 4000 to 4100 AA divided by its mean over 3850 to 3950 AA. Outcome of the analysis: 1.2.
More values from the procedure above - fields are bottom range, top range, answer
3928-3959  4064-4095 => 1.28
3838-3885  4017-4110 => 1.21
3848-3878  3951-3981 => 0.87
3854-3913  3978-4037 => 1.20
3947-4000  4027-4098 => 1.20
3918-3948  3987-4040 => 1.32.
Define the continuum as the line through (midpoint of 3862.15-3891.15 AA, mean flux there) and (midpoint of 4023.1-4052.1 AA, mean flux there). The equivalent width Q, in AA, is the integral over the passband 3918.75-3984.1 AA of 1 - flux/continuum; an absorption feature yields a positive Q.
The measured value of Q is 9.6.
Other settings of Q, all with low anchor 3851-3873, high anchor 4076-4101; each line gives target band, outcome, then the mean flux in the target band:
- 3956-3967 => 2.51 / 8.45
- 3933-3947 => 1.99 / 9.39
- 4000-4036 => -1.87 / 11.5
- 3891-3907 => 1.64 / 9.85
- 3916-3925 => 0.32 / 10.6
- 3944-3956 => 0.54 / 10.4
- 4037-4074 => -1.39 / 11.3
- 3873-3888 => 2.55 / 9.11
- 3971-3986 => 1.81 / 9.61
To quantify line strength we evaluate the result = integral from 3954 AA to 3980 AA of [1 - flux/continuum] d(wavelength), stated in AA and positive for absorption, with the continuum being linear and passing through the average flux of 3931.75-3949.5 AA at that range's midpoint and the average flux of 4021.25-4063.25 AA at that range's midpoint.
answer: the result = 3.7 AA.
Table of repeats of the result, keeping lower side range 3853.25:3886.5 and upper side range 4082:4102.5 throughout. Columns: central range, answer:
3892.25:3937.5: 2.8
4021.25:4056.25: -2.8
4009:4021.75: -1.2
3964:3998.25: 2.9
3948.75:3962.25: 0.1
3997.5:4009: -0.6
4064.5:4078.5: -0.7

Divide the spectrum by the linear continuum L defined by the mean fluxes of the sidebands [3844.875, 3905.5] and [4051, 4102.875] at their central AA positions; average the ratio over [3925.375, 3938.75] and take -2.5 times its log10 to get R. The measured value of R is 0.31 mag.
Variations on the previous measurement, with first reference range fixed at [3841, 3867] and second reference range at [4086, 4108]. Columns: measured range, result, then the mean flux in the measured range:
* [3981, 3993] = -0.09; 11.5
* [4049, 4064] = -0.07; 11.2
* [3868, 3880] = 0.06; 10.1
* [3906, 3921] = -0.04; 11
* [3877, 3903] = 0.14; 9.34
